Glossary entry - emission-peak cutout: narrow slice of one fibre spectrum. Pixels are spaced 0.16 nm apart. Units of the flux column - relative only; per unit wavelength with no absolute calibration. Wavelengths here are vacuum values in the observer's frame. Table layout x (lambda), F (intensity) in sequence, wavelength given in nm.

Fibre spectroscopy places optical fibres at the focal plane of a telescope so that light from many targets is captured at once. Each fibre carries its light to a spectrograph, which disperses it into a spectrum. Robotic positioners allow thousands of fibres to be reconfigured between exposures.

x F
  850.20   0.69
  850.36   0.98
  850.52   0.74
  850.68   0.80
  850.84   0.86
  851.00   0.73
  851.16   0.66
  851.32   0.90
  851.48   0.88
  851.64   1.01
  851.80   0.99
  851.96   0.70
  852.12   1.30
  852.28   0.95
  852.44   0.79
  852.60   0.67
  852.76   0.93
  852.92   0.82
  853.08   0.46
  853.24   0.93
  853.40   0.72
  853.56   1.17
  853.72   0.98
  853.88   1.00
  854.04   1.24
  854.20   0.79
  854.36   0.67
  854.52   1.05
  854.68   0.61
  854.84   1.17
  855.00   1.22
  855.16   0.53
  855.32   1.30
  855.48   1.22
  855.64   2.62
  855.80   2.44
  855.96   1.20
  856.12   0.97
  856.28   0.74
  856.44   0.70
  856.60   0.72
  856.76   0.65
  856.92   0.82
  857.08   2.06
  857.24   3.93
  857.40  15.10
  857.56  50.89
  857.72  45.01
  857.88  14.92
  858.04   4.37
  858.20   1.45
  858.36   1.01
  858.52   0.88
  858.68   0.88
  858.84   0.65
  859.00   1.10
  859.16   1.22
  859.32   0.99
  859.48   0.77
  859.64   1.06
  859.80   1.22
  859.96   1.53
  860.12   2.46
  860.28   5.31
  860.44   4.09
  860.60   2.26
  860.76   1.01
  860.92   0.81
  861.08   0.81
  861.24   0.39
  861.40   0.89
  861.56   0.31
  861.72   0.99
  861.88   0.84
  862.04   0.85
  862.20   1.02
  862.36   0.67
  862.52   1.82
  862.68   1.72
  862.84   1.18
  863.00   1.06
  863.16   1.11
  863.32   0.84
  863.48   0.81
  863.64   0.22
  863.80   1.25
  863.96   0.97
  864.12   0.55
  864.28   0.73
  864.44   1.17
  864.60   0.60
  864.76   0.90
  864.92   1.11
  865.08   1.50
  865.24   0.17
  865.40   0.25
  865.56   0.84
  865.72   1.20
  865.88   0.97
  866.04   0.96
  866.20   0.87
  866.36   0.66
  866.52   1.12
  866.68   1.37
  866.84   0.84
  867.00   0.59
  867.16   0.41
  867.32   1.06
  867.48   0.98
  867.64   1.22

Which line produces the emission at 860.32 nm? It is [N II] 6583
